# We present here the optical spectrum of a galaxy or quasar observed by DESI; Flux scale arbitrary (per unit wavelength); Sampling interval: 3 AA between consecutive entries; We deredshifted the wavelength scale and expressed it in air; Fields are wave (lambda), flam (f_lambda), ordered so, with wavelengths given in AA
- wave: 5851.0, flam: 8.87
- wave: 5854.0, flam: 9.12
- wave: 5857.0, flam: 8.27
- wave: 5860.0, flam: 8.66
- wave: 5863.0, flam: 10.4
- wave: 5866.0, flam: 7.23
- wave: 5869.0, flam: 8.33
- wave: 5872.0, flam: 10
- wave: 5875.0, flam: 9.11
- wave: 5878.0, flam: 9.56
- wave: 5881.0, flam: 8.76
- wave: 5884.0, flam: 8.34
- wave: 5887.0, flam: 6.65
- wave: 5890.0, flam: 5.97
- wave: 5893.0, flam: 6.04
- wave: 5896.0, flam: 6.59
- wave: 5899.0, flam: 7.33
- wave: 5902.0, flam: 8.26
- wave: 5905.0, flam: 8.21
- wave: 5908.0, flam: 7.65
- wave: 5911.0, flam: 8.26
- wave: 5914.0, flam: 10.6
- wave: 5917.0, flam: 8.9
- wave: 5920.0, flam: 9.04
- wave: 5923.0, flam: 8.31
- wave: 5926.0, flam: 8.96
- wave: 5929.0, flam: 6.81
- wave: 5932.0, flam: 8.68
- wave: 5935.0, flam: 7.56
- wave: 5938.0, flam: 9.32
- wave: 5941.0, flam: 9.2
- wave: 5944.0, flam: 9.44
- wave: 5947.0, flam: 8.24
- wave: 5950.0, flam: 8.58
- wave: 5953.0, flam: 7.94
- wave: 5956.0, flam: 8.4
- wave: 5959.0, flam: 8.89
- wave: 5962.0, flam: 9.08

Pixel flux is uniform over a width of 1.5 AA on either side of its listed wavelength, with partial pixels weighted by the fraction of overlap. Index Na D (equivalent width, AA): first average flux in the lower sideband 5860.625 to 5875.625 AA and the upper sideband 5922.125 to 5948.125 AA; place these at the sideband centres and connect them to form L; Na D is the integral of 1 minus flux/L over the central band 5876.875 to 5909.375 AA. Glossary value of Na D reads 4.6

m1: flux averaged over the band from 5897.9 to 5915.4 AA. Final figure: 8.4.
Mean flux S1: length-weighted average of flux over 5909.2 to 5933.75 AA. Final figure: 8.67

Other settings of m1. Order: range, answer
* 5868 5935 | 8.18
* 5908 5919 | 9.03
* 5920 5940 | 8.35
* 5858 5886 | 8.88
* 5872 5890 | 8.4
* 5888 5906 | 7.02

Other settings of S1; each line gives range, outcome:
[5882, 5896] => 6.8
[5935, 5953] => 8.76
